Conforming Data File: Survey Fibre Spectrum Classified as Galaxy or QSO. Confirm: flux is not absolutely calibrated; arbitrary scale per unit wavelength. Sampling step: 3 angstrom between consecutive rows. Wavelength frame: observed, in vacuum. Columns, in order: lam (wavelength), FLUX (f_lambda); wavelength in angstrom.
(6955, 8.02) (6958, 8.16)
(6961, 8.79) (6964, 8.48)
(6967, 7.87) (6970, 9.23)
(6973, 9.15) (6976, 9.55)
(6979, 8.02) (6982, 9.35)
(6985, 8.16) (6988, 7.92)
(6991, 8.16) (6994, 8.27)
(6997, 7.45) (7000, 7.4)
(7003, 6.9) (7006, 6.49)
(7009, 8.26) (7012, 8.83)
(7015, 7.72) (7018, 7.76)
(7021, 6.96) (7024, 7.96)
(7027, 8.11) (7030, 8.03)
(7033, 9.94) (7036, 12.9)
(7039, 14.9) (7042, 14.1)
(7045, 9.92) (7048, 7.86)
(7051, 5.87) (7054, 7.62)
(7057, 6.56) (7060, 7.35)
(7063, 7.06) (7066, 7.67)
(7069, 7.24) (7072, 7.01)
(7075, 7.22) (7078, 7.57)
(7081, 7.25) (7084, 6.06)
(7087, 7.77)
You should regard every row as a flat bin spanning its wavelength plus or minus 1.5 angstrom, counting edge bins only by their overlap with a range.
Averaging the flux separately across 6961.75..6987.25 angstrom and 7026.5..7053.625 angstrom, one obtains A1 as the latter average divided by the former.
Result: 1.2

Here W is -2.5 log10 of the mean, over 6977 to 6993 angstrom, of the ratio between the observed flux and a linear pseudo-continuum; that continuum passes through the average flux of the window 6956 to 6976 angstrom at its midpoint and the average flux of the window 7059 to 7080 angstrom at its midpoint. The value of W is 0.01 mag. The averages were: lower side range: 8.67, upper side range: 7.3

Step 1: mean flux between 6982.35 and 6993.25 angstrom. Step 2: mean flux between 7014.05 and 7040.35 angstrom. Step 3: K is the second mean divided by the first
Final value 1.14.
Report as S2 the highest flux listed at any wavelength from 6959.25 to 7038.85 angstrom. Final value 12.9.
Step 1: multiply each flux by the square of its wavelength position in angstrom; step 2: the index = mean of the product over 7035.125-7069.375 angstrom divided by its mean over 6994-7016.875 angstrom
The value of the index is 1.21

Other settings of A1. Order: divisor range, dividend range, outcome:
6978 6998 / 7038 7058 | 1.16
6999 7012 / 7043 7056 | 1.08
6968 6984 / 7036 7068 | 1.01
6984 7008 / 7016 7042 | 1.29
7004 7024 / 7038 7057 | 1.26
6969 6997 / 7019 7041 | 1.15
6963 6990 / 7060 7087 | 0.83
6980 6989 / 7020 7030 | 0.92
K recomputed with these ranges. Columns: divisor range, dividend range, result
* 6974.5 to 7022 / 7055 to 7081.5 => 0.91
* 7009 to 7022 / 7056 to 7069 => 0.91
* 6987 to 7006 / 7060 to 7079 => 0.96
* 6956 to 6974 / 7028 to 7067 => 1.07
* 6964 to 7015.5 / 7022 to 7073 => 1.08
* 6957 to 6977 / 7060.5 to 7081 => 0.83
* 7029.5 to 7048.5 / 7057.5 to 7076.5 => 0.63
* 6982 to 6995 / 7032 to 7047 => 1.49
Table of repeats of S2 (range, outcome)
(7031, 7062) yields 14.9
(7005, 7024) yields 8.83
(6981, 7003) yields 9.35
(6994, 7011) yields 8.27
